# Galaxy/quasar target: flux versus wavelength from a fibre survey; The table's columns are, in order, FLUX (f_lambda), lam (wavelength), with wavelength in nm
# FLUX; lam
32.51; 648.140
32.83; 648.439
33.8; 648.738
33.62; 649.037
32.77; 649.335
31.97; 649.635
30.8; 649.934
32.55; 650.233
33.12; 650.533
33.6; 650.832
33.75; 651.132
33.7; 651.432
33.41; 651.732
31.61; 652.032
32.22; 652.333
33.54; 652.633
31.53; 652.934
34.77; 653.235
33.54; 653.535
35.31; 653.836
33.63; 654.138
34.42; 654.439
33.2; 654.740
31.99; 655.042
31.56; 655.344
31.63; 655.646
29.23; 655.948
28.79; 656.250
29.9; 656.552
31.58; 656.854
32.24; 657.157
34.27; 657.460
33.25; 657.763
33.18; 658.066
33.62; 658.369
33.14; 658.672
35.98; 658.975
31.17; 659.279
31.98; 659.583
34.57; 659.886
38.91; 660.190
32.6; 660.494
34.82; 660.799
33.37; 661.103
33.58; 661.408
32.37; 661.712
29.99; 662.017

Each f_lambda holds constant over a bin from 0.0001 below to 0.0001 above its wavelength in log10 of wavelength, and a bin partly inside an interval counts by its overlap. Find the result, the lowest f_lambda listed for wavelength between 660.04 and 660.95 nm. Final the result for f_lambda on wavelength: 32.6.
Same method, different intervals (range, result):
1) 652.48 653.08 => 31.53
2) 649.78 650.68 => 30.8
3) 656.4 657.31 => 29.9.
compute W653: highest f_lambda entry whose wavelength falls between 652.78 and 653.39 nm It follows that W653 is 34.77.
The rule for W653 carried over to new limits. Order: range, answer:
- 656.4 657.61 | 34.27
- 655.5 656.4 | 31.63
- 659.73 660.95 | 38.91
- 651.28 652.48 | 33.7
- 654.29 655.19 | 34.42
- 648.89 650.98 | 33.62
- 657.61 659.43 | 35.98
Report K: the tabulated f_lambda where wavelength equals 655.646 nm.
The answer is 31.63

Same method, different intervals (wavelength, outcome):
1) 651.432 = 33.7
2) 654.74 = 33.2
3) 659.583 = 31.98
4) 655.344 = 31.56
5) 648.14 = 32.51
